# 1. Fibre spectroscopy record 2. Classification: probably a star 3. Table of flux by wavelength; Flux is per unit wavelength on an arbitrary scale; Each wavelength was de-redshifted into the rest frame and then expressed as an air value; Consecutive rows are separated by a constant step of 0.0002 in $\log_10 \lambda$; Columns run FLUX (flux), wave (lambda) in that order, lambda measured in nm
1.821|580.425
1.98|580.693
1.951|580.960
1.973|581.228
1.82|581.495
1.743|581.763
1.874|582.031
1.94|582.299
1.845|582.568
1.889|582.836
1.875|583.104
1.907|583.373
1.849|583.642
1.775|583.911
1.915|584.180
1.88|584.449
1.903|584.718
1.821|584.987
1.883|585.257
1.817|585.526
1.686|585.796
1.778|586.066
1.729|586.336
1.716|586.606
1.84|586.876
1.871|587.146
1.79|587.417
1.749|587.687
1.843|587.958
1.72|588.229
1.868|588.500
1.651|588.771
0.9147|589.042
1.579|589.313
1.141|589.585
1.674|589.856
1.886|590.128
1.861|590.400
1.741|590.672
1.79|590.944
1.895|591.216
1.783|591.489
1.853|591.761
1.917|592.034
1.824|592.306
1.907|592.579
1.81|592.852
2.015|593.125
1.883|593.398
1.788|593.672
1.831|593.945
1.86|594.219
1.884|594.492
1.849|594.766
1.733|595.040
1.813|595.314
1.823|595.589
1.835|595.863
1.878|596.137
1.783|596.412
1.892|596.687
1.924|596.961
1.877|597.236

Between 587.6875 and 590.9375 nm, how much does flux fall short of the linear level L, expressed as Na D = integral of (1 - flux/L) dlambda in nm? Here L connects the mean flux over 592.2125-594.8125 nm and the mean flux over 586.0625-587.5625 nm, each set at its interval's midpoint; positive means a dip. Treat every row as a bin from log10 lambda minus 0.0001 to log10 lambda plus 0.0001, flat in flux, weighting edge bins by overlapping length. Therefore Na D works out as 0.32 nm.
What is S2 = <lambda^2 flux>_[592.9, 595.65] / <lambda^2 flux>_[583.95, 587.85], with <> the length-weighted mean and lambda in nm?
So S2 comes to 1.05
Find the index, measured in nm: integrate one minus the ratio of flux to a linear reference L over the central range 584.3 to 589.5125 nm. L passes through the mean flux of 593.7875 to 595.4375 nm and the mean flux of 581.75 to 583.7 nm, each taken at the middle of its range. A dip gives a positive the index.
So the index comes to 0.35 nm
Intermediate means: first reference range 1.87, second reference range 1.83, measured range 1.73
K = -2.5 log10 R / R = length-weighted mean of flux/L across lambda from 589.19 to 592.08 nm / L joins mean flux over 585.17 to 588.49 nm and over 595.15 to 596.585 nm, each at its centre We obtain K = 0.04 mag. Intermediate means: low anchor 1.79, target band 1.73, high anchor 1.83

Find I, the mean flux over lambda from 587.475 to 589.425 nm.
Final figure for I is 1.63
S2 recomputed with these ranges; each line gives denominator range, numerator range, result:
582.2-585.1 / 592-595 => 1.03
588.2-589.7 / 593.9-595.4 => 1.27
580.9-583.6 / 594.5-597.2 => 1.03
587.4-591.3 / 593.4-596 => 1.12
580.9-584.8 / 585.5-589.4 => 0.92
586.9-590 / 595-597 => 1.16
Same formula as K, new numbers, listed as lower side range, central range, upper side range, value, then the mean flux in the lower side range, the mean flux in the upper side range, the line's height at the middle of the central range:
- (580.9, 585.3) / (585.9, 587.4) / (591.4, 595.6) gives 0.05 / 1.87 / 1.85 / 1.86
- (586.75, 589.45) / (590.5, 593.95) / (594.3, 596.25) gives -0.05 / 1.68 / 1.83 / 1.77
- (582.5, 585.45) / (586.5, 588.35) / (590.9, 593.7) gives 0.04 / 1.87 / 1.87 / 1.87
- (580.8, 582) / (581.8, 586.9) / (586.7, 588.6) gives 0.00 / 1.88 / 1.81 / 1.84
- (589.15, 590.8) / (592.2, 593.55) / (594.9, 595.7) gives -0.10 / 1.63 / 1.79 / 1.72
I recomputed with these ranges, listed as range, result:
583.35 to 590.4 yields 1.74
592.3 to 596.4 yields 1.85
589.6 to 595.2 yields 1.82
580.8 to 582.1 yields 1.88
